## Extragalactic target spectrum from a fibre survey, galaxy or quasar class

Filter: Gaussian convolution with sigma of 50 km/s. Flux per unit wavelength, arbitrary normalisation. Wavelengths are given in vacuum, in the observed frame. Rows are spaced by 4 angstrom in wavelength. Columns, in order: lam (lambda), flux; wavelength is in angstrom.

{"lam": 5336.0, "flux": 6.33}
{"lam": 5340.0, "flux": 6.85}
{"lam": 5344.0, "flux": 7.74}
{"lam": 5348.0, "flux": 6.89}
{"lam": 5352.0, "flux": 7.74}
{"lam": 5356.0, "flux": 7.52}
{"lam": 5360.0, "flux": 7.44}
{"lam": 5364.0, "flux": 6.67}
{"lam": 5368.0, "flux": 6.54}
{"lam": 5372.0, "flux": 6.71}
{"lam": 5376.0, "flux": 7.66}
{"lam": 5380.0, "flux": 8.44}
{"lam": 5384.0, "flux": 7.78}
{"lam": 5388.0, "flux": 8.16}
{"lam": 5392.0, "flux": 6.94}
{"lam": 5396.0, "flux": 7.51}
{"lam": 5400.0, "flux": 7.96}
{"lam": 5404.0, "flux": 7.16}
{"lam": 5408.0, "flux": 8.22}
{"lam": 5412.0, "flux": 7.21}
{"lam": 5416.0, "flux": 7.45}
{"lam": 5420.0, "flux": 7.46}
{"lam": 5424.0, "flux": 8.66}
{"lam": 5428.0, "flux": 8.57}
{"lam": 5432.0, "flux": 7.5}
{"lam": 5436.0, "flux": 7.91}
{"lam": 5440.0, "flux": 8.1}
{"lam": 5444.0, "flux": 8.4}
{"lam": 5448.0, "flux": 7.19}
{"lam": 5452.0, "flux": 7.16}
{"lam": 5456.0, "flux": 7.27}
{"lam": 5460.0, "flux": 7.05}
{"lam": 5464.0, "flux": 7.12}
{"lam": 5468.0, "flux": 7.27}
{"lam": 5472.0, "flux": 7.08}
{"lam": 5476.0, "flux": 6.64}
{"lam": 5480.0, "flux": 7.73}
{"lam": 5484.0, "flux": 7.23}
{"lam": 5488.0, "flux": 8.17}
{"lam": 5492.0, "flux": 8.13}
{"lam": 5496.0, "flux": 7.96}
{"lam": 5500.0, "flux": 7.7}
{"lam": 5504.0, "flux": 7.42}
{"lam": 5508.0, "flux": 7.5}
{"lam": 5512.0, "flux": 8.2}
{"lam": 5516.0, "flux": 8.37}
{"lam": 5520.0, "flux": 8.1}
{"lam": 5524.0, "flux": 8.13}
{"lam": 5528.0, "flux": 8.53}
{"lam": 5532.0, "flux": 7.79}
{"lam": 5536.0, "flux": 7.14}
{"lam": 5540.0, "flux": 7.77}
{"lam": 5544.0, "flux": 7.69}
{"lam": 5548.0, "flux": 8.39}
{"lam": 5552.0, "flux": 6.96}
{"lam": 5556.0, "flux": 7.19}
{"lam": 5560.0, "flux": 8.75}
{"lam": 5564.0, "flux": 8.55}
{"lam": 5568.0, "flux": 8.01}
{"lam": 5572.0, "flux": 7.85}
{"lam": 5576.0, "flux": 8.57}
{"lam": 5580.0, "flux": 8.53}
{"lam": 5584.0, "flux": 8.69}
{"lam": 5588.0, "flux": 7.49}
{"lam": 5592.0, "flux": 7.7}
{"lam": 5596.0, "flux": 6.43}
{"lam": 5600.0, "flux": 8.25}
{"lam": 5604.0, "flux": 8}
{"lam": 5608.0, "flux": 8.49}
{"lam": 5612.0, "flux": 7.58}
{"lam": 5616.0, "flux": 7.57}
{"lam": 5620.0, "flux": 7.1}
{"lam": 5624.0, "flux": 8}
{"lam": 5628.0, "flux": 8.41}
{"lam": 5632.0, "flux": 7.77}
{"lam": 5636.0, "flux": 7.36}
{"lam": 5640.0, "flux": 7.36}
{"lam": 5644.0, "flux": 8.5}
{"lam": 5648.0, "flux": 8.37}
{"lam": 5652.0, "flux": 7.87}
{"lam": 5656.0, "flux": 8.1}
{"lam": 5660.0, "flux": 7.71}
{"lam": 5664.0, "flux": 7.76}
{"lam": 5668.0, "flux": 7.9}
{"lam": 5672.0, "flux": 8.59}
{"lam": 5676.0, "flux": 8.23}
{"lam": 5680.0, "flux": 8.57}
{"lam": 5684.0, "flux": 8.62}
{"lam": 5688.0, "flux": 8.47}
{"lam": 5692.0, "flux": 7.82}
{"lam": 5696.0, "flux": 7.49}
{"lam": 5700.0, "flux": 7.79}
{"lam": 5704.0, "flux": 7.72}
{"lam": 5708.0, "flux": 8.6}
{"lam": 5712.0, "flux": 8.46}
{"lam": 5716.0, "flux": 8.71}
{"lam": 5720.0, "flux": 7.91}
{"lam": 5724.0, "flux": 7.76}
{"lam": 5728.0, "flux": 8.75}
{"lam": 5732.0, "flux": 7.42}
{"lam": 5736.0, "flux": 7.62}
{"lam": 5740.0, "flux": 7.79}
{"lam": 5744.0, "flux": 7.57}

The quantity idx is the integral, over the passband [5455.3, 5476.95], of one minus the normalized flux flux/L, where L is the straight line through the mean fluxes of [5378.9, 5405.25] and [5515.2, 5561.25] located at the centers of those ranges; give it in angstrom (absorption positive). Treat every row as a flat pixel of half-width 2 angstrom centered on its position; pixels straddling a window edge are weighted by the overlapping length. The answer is 2.0 angstrom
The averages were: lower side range 7.7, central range 7.08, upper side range 7.87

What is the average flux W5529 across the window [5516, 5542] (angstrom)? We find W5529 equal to 7.95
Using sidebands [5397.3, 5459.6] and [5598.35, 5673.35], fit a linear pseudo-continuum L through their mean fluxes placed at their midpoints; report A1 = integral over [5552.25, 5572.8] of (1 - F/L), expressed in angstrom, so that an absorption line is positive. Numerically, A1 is -0.35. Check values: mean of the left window 7.73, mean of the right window 7.92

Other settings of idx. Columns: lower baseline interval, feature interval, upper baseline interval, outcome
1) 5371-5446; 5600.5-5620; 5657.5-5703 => 0.4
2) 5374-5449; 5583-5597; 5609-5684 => 0.6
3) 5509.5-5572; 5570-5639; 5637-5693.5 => 1.6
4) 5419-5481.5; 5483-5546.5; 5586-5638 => -2.1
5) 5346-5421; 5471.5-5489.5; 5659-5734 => 0.7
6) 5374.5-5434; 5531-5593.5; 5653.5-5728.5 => 0.3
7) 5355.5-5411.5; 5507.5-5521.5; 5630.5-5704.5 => -0.7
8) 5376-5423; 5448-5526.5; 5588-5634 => 1.2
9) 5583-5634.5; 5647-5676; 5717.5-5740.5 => -0.8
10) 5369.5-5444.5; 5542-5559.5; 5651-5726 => 0.6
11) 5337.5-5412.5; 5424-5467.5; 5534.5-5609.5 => -0.4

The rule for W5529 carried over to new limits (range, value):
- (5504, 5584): 8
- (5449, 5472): 7.17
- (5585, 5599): 7.39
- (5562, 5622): 7.92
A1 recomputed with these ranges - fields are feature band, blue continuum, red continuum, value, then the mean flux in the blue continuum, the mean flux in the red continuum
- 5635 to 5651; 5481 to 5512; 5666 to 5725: 0.28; 7.76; 8.18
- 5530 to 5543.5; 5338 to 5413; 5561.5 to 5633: 0.40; 7.43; 7.95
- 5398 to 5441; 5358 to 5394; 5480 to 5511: -1.85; 7.37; 7.75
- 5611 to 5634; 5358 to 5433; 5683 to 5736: 0.59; 7.58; 8.09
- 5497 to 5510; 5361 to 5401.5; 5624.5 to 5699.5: 0.21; 7.43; 8.04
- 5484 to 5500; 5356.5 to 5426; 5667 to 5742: -0.44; 7.53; 8.12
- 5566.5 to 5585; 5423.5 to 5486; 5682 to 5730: -1.13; 7.53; 8.18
